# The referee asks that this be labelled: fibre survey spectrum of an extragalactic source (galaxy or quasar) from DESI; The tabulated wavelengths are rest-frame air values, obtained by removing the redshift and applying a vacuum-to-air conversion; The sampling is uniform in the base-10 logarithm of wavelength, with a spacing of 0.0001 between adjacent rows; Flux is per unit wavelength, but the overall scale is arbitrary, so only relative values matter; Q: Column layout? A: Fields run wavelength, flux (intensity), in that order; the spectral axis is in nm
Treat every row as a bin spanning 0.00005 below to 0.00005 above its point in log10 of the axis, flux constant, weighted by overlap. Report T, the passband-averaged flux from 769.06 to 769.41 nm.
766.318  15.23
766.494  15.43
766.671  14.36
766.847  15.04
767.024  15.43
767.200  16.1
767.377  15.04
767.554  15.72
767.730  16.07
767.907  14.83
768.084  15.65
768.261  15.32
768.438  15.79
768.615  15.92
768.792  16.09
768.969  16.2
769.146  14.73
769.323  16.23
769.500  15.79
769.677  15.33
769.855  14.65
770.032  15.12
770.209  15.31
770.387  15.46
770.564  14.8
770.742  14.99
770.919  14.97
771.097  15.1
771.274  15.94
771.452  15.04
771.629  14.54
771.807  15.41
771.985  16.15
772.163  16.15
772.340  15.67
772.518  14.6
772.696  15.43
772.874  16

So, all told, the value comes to 15.5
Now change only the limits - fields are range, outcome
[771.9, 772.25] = 16.1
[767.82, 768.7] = 15.5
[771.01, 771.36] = 15.5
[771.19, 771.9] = 15.2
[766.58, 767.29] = 15.2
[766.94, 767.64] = 15.6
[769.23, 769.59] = 16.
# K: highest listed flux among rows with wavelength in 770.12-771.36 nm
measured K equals 15.94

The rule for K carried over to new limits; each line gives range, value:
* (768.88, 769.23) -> 16.2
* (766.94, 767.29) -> 16.1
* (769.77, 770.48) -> 15.46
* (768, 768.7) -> 15.92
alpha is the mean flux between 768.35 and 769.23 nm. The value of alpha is 15.8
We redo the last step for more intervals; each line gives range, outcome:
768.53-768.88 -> 16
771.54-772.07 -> 15.4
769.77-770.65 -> 15.1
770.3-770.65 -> 15.1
